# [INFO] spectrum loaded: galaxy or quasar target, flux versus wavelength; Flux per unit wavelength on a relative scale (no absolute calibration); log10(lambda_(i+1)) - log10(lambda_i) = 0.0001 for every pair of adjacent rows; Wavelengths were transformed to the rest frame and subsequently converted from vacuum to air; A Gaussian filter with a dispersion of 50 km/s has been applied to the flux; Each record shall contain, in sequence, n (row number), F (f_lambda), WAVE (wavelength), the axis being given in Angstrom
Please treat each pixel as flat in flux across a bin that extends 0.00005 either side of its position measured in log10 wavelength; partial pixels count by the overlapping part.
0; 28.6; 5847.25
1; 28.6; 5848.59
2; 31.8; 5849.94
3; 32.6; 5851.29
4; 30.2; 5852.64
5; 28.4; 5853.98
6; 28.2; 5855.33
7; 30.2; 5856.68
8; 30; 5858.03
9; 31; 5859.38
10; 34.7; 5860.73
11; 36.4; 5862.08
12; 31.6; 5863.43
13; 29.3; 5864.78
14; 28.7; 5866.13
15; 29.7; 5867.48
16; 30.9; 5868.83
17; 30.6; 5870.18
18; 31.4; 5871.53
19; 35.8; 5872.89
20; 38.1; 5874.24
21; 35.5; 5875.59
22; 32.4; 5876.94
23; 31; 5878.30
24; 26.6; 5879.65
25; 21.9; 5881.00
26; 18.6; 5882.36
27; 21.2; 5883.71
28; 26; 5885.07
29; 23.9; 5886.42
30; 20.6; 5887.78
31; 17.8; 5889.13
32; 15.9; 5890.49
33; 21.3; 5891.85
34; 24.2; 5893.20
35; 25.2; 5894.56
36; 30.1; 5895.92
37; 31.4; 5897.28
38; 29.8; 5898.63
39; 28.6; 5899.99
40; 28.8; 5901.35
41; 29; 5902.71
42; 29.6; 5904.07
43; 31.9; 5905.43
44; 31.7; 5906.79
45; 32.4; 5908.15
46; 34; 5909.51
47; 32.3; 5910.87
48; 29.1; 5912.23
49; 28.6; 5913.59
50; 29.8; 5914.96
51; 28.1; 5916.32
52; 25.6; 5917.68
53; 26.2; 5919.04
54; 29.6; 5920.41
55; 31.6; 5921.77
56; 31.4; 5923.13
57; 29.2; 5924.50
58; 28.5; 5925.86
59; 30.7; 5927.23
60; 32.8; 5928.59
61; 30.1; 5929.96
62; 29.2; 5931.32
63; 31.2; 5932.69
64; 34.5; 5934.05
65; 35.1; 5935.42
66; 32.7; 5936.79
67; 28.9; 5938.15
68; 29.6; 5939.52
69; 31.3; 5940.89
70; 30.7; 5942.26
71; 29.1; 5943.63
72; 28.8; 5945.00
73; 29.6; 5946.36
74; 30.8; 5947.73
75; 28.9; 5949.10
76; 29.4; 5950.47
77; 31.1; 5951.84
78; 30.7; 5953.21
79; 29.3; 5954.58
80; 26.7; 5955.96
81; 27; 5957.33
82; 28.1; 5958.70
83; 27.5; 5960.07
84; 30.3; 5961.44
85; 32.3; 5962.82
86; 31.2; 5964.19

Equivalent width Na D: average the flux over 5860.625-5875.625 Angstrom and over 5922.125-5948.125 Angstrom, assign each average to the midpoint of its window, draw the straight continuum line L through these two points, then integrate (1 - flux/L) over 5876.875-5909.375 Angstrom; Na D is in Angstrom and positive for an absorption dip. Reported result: 5.7 Angstrom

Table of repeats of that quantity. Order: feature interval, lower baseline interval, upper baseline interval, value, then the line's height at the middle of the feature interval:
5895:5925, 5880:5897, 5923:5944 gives -4.0 Angstrom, 26.5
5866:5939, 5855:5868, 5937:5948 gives 3.8 Angstrom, 30.5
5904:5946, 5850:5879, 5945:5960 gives -0.8 Angstrom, 29.9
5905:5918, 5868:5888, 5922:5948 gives -0.3 Angstrom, 29.8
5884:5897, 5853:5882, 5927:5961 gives 3.3 Angstrom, 30.7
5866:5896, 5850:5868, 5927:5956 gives 4.0 Angstrom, 30.8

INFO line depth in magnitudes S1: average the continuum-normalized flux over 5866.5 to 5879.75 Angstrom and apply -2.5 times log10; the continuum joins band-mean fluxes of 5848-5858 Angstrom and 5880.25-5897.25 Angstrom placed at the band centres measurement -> -0.25 mag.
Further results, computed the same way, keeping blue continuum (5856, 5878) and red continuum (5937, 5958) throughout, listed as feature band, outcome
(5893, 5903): 0.096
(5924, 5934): -0.014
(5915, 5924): 0.060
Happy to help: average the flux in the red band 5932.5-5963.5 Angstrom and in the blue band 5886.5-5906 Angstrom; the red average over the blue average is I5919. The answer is 1.2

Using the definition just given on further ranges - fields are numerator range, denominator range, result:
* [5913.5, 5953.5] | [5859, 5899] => 1.08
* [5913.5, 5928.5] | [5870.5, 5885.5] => 1.01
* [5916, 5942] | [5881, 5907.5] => 1.19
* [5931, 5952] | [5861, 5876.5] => 0.94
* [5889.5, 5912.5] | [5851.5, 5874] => 0.91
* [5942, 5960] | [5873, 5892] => 1.14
